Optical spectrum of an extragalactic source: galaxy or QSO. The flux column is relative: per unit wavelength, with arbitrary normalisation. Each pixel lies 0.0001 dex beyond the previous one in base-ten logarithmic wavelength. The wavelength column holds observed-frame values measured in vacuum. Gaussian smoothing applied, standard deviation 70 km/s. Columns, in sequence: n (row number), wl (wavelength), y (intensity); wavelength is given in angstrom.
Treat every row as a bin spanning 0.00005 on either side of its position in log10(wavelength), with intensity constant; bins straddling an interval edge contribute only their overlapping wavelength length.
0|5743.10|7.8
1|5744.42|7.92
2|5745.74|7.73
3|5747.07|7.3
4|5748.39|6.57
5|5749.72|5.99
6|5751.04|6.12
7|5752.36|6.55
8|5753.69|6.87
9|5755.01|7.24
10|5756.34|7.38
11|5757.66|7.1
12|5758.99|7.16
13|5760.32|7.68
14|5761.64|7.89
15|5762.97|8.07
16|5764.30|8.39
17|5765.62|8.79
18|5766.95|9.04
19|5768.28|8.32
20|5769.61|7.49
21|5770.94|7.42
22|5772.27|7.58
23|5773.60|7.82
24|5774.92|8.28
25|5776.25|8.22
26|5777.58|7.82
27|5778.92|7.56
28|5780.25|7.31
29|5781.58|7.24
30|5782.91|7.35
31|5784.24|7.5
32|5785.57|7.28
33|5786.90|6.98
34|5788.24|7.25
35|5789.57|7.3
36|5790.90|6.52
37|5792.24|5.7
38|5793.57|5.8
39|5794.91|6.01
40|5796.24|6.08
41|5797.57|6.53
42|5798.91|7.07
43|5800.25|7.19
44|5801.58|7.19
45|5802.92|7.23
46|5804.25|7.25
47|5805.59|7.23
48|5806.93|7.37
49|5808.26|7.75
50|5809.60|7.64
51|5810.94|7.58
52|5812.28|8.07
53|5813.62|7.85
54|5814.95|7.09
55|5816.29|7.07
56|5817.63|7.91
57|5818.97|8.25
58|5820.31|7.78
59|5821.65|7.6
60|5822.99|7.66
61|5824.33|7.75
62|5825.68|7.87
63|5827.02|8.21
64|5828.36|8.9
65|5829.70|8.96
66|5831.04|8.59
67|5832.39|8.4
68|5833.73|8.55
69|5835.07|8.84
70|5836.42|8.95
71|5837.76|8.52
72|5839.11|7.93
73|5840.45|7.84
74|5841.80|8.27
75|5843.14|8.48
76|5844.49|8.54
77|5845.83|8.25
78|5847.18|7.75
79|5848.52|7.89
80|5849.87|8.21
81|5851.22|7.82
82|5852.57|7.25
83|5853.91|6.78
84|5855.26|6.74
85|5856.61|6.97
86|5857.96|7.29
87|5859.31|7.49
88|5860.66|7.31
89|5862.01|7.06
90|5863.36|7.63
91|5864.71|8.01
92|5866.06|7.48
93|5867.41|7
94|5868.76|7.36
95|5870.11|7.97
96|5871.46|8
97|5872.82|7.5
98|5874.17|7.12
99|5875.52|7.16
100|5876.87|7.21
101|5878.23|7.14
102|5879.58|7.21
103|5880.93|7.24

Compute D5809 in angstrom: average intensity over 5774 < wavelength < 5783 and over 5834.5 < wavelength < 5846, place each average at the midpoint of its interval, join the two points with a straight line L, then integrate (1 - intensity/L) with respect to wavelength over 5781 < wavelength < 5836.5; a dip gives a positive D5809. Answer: 3.9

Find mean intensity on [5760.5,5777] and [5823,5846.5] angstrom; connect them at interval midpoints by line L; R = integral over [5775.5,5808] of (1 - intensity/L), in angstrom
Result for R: 4.5 angstrom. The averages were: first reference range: 8.1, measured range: 7.05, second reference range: 8.38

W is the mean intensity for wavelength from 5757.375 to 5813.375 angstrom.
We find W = 7.41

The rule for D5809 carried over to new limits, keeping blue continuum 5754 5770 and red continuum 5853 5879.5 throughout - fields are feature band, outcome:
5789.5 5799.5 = 1.8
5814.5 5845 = -2.7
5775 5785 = 0.2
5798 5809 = 0.5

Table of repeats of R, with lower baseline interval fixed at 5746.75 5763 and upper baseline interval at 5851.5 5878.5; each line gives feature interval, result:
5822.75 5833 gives -1.5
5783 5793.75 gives 0.4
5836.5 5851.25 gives -1.8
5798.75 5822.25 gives -1.1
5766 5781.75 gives -1.8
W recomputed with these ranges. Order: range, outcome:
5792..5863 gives 7.64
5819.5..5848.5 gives 8.26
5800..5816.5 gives 7.44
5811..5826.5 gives 7.72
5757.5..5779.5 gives 7.94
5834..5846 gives 8.41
